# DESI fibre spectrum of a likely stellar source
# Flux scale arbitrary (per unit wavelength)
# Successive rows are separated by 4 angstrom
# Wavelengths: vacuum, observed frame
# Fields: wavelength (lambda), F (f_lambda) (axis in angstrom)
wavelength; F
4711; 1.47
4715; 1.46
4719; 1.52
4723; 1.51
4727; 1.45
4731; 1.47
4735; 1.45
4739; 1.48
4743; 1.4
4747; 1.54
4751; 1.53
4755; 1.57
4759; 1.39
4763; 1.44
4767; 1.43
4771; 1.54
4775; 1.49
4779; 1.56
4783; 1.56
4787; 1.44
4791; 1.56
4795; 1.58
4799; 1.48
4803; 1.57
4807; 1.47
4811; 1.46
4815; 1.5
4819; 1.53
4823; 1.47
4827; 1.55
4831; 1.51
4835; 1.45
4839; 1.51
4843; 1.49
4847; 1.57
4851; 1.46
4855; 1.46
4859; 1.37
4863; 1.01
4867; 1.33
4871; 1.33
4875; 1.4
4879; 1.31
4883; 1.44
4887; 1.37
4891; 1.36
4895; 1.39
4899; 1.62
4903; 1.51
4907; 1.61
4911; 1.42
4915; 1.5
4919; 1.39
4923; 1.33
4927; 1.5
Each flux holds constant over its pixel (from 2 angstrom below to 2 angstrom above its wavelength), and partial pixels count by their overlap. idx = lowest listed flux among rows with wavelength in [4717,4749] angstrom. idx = 1.4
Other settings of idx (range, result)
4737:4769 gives 1.39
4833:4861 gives 1.37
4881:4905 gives 1.36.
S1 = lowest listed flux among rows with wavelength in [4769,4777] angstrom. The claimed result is 1.49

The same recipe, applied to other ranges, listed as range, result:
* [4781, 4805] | 1.44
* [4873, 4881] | 1.31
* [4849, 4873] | 1.01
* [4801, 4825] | 1.46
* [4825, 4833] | 1.51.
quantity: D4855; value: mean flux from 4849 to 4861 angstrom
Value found 1.43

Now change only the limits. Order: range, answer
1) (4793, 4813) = 1.51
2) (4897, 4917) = 1.53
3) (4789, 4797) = 1.57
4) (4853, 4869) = 1.29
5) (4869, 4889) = 1.37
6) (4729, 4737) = 1.46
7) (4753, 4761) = 1.48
